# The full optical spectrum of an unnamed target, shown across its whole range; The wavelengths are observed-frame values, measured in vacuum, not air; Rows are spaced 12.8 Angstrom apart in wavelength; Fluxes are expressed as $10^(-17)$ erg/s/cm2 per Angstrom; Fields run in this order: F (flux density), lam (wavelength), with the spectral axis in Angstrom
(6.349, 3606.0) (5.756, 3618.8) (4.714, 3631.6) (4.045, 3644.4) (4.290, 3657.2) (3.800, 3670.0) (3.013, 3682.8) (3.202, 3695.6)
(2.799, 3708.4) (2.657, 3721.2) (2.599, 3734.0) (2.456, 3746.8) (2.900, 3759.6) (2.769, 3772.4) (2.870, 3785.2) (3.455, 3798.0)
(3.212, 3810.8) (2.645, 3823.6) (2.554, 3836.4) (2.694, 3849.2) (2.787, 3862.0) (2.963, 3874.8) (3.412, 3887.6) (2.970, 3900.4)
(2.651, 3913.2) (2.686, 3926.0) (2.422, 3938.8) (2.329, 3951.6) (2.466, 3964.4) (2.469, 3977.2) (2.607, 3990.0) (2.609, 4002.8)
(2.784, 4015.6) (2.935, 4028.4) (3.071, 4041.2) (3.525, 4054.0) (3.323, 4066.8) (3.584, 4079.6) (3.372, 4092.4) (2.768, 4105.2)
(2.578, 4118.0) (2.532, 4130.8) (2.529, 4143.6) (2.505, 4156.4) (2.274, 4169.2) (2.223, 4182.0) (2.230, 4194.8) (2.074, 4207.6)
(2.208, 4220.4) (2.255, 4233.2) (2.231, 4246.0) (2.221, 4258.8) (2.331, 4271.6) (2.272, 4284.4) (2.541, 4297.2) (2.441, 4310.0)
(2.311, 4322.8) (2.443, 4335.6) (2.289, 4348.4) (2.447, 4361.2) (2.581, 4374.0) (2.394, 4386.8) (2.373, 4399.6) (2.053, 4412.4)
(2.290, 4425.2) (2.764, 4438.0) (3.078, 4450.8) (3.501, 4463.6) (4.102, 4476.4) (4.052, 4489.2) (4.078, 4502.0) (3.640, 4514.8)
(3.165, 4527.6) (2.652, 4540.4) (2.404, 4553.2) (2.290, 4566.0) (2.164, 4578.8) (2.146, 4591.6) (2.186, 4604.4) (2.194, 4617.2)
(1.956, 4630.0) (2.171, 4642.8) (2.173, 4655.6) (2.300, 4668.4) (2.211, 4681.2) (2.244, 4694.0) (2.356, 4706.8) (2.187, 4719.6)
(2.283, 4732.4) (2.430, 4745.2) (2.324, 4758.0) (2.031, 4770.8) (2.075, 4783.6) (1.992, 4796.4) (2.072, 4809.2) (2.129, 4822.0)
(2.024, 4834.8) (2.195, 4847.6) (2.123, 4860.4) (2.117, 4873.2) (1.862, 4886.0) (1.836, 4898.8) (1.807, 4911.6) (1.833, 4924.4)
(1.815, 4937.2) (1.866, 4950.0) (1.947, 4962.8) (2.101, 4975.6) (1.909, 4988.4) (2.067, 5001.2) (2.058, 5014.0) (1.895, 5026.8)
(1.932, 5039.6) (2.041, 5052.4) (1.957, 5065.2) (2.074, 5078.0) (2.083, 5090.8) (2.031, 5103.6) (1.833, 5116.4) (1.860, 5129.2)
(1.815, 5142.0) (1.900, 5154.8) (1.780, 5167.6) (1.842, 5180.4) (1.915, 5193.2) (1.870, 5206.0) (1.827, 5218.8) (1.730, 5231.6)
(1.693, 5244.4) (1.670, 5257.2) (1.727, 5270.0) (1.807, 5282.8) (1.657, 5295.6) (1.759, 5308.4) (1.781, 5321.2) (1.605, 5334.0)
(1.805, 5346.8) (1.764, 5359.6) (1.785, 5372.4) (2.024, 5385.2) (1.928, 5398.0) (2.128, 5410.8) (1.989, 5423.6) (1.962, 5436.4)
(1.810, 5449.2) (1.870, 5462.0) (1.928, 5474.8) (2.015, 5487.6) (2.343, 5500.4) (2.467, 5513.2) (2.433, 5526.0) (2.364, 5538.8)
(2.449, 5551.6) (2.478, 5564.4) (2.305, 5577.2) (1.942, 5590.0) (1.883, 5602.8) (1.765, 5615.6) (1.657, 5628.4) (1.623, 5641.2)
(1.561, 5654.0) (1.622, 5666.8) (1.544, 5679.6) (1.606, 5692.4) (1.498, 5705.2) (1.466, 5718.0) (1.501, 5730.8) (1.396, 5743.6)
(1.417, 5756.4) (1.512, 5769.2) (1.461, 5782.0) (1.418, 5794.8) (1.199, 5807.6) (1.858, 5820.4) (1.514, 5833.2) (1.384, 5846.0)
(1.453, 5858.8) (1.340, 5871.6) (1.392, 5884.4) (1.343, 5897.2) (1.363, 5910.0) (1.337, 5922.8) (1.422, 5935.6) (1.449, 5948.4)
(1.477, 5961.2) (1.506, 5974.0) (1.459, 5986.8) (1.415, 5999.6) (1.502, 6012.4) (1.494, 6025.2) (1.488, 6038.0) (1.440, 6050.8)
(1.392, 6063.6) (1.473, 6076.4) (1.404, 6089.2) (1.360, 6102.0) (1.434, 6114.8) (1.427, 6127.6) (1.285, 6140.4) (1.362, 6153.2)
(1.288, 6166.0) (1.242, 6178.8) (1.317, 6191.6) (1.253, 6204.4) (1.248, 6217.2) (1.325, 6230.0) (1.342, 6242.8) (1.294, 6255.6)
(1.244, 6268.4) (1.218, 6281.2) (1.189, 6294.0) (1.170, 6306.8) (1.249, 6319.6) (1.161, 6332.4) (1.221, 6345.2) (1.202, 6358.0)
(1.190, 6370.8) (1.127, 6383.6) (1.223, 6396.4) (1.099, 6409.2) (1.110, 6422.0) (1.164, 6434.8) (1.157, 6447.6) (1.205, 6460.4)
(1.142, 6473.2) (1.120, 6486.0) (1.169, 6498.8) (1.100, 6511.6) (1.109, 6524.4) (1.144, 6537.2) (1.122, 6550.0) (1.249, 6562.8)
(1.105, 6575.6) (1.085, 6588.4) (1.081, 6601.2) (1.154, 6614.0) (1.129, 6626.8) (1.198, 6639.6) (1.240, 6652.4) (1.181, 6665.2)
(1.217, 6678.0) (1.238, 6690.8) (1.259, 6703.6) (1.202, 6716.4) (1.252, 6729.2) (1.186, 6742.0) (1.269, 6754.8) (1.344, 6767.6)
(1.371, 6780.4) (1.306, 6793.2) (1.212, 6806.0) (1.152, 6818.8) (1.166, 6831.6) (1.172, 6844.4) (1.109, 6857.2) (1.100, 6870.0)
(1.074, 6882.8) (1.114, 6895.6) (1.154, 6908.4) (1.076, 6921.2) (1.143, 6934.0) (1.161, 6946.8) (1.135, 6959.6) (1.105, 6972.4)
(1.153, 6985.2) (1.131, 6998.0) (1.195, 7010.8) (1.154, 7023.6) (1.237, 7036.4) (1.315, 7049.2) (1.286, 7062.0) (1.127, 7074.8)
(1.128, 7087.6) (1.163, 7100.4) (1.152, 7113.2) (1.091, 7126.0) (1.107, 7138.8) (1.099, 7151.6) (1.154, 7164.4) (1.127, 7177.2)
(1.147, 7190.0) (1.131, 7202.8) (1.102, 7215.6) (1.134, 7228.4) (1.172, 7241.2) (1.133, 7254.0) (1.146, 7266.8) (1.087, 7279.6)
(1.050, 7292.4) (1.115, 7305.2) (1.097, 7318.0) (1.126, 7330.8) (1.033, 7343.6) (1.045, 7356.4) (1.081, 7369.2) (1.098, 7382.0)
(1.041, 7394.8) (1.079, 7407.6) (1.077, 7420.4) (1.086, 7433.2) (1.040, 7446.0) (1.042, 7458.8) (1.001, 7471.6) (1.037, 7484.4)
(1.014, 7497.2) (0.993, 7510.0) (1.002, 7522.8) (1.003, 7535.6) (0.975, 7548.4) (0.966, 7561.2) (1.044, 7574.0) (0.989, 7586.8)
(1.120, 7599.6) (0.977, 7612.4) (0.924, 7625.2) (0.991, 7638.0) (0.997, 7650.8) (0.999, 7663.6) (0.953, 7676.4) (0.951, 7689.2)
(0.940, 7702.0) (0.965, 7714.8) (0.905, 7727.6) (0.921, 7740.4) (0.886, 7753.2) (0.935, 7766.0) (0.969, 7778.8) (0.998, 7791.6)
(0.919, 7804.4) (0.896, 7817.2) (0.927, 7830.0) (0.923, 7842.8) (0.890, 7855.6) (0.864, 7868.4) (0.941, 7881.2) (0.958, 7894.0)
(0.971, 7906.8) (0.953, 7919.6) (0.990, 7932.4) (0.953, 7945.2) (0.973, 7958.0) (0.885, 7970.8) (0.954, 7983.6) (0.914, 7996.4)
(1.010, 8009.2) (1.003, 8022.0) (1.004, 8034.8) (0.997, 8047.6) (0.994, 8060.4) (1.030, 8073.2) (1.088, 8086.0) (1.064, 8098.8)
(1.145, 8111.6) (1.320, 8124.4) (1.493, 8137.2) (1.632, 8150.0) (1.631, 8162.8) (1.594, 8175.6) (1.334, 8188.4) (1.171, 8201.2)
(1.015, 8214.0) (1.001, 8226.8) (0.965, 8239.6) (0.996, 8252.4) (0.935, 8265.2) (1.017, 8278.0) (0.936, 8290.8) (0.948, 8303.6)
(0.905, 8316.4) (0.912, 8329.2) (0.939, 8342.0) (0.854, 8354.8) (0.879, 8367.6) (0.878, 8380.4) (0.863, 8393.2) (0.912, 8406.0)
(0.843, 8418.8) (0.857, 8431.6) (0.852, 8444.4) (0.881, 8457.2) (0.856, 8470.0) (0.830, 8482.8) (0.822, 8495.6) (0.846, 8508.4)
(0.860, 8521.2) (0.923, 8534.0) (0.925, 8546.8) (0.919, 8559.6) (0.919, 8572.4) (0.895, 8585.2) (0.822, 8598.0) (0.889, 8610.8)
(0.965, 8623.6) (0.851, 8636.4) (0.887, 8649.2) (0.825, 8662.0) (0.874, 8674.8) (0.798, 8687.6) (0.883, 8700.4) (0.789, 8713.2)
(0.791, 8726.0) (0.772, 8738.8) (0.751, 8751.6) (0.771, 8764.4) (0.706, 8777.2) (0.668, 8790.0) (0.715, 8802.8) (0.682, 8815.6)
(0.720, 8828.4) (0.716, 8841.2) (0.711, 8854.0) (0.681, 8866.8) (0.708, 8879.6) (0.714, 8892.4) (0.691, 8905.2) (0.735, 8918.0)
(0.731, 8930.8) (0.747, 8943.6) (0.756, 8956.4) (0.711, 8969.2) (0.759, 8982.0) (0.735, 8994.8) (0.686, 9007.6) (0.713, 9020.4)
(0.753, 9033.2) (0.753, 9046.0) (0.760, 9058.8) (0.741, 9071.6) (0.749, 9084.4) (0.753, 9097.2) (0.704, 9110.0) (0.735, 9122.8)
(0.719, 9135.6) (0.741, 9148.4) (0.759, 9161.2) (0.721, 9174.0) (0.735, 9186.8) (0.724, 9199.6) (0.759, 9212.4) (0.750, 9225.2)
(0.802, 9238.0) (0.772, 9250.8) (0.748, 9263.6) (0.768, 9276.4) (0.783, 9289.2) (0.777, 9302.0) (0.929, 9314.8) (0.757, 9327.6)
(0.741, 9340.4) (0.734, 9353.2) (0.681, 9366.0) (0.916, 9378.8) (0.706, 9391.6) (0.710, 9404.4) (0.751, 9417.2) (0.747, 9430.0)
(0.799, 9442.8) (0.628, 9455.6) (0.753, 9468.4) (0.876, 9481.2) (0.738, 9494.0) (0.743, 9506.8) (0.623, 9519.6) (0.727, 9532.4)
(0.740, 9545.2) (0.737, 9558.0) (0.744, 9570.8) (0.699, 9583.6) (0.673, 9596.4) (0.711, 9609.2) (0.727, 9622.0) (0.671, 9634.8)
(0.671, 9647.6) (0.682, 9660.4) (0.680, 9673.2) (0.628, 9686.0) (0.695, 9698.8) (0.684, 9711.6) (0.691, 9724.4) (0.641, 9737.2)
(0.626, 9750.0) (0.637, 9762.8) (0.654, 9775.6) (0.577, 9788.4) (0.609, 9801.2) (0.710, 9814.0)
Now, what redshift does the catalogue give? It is 1.911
